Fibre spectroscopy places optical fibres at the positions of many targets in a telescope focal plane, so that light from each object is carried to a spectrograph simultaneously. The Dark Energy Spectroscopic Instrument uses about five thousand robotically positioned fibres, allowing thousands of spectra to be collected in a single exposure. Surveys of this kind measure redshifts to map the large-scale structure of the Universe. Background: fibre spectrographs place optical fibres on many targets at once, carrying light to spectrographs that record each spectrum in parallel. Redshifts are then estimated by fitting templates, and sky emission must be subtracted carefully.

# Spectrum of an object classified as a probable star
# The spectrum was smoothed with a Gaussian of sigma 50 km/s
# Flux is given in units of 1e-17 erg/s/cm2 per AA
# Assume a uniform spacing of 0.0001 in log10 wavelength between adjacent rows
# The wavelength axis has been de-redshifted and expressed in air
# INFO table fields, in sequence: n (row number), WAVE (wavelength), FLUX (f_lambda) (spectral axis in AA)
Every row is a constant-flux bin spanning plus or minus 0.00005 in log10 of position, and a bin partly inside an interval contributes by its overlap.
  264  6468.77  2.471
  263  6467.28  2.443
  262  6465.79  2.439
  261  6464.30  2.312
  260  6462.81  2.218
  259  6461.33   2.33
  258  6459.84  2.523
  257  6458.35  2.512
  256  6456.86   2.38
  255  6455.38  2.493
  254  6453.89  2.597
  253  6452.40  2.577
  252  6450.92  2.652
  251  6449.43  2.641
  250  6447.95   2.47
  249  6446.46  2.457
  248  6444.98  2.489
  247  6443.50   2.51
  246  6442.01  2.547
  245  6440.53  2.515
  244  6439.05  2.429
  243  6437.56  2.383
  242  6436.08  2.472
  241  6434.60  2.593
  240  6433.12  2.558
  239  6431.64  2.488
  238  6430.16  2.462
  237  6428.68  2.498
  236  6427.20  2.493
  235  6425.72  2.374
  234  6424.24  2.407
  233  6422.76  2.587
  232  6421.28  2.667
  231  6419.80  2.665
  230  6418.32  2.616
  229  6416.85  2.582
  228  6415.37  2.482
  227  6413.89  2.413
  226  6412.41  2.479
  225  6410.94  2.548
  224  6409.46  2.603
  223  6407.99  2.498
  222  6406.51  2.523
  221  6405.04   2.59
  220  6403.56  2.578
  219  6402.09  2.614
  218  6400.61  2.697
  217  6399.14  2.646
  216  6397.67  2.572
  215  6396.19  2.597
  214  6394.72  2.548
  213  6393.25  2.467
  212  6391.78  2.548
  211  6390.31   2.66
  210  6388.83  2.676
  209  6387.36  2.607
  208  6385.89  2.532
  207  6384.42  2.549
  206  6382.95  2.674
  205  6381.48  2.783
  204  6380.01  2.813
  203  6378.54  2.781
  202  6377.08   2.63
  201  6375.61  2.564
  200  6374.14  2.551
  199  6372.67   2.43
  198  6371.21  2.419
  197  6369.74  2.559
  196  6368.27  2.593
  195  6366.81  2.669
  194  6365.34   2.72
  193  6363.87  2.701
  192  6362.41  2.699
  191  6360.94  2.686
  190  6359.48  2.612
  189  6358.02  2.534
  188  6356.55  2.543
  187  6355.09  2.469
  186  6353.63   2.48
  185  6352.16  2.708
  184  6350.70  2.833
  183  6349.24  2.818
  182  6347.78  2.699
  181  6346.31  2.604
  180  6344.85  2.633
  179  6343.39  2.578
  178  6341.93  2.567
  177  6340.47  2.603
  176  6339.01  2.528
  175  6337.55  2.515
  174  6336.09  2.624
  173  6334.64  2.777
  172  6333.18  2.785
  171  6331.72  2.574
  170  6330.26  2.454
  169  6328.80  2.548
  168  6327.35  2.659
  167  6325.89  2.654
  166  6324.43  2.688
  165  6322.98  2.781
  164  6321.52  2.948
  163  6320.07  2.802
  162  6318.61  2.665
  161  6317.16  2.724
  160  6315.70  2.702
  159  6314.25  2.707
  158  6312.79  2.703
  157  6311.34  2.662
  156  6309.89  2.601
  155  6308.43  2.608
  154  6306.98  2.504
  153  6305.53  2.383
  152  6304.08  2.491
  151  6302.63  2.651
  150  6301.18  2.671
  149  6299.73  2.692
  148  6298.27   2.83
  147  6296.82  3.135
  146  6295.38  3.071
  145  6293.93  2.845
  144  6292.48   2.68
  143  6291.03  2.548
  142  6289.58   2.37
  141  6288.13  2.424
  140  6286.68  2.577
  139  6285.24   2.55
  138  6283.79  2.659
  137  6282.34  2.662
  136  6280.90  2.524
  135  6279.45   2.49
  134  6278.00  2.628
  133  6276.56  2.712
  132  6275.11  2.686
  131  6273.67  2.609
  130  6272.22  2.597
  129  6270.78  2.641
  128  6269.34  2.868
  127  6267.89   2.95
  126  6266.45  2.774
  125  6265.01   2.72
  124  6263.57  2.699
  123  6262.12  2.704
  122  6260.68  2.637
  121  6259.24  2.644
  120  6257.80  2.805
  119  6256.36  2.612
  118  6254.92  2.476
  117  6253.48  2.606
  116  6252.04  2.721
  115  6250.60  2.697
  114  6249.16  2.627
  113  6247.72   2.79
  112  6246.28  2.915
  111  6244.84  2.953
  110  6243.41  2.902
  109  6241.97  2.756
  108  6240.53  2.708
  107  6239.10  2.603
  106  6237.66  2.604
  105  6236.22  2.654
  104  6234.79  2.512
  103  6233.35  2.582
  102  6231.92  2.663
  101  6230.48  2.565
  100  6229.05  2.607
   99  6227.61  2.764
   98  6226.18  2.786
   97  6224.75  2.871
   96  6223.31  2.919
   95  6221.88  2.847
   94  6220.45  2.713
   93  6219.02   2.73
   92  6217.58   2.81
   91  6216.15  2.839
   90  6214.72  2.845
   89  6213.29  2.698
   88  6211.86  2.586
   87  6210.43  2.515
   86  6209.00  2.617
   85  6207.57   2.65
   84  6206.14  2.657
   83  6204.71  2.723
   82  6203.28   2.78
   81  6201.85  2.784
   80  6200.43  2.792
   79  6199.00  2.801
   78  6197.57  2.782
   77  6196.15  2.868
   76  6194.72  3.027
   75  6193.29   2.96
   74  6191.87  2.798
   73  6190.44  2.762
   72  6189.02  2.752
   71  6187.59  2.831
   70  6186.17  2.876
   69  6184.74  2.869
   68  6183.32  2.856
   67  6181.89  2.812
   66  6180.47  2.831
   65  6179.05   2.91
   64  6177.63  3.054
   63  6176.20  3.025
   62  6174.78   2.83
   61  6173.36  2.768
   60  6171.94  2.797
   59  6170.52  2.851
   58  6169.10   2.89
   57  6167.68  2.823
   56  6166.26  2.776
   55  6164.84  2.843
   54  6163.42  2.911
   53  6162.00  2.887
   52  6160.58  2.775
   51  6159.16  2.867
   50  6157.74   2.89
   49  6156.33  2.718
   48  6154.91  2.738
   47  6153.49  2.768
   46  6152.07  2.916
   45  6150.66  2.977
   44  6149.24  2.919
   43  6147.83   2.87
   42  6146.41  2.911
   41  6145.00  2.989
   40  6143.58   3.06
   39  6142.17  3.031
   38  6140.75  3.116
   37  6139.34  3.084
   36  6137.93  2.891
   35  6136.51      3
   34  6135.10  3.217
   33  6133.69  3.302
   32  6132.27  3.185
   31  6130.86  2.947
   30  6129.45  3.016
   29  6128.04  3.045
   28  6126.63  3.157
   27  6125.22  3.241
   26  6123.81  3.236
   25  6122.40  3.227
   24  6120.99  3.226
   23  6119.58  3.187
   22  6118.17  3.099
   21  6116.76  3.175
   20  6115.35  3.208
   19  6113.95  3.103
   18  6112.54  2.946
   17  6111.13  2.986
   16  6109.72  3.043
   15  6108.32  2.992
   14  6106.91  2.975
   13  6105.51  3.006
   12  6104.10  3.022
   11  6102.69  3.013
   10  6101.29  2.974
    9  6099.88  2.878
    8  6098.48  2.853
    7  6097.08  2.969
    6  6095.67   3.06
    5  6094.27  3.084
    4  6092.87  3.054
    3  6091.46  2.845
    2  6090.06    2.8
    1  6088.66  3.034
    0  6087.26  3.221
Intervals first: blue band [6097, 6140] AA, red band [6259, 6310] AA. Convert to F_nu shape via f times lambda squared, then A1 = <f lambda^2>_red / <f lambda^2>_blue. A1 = 0.91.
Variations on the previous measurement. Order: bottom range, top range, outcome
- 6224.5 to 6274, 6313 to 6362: 1.01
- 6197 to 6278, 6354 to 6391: 1.01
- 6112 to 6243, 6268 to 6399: 0.97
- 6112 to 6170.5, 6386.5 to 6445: 0.92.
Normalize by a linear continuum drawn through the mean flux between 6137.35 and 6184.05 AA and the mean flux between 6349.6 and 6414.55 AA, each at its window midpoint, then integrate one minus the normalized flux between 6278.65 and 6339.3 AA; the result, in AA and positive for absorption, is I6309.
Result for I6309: 0.9 AA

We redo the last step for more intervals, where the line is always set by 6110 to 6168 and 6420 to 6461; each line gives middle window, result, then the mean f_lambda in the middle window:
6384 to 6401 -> 0.0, 2.59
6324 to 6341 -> 0.5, 2.62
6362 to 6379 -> 0.1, 2.61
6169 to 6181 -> 0.3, 2.89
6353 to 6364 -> 0.2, 2.59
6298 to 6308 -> 0.5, 2.59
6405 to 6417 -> 0.2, 2.52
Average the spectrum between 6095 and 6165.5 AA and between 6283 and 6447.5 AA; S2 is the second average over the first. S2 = 0.87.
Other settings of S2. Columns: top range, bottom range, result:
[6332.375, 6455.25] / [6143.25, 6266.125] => 0.93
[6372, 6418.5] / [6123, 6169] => 0.87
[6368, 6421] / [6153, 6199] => 0.91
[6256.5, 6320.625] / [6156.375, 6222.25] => 0.95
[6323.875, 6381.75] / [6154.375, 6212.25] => 0.93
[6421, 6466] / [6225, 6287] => 0.93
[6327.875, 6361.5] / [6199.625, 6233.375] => 0.96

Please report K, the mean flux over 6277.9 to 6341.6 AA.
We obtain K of 2.65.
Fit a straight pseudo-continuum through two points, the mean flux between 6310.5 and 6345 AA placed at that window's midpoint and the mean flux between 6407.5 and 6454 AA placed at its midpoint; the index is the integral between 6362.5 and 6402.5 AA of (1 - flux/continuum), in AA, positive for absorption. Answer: -0.4 AA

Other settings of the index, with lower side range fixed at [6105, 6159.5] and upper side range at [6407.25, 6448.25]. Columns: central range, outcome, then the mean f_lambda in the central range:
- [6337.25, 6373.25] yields 0.40 AA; 2.61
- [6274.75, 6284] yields 0.52 AA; 2.62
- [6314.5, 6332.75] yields 0.07 AA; 2.69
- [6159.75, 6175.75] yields 0.73 AA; 2.84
